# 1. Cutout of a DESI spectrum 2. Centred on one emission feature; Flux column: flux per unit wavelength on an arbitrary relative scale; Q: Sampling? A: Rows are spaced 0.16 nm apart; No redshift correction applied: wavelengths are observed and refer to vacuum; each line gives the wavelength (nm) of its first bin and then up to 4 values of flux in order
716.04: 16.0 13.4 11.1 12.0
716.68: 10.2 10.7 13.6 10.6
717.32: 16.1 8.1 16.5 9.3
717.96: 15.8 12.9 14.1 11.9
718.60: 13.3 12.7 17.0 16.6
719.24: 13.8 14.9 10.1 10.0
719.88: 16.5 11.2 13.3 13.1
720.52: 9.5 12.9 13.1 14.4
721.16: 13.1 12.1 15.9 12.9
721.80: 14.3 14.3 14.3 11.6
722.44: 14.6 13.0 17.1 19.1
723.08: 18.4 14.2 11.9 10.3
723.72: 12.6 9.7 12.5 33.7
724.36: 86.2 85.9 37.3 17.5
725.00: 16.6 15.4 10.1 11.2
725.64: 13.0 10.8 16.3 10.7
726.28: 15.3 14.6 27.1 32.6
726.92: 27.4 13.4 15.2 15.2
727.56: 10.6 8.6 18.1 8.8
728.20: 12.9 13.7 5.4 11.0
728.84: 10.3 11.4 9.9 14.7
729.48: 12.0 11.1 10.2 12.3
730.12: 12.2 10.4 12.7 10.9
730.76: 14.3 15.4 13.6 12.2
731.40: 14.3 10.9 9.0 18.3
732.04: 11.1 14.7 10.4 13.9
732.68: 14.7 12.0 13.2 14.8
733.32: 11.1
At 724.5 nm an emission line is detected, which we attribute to H-alpha 6563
